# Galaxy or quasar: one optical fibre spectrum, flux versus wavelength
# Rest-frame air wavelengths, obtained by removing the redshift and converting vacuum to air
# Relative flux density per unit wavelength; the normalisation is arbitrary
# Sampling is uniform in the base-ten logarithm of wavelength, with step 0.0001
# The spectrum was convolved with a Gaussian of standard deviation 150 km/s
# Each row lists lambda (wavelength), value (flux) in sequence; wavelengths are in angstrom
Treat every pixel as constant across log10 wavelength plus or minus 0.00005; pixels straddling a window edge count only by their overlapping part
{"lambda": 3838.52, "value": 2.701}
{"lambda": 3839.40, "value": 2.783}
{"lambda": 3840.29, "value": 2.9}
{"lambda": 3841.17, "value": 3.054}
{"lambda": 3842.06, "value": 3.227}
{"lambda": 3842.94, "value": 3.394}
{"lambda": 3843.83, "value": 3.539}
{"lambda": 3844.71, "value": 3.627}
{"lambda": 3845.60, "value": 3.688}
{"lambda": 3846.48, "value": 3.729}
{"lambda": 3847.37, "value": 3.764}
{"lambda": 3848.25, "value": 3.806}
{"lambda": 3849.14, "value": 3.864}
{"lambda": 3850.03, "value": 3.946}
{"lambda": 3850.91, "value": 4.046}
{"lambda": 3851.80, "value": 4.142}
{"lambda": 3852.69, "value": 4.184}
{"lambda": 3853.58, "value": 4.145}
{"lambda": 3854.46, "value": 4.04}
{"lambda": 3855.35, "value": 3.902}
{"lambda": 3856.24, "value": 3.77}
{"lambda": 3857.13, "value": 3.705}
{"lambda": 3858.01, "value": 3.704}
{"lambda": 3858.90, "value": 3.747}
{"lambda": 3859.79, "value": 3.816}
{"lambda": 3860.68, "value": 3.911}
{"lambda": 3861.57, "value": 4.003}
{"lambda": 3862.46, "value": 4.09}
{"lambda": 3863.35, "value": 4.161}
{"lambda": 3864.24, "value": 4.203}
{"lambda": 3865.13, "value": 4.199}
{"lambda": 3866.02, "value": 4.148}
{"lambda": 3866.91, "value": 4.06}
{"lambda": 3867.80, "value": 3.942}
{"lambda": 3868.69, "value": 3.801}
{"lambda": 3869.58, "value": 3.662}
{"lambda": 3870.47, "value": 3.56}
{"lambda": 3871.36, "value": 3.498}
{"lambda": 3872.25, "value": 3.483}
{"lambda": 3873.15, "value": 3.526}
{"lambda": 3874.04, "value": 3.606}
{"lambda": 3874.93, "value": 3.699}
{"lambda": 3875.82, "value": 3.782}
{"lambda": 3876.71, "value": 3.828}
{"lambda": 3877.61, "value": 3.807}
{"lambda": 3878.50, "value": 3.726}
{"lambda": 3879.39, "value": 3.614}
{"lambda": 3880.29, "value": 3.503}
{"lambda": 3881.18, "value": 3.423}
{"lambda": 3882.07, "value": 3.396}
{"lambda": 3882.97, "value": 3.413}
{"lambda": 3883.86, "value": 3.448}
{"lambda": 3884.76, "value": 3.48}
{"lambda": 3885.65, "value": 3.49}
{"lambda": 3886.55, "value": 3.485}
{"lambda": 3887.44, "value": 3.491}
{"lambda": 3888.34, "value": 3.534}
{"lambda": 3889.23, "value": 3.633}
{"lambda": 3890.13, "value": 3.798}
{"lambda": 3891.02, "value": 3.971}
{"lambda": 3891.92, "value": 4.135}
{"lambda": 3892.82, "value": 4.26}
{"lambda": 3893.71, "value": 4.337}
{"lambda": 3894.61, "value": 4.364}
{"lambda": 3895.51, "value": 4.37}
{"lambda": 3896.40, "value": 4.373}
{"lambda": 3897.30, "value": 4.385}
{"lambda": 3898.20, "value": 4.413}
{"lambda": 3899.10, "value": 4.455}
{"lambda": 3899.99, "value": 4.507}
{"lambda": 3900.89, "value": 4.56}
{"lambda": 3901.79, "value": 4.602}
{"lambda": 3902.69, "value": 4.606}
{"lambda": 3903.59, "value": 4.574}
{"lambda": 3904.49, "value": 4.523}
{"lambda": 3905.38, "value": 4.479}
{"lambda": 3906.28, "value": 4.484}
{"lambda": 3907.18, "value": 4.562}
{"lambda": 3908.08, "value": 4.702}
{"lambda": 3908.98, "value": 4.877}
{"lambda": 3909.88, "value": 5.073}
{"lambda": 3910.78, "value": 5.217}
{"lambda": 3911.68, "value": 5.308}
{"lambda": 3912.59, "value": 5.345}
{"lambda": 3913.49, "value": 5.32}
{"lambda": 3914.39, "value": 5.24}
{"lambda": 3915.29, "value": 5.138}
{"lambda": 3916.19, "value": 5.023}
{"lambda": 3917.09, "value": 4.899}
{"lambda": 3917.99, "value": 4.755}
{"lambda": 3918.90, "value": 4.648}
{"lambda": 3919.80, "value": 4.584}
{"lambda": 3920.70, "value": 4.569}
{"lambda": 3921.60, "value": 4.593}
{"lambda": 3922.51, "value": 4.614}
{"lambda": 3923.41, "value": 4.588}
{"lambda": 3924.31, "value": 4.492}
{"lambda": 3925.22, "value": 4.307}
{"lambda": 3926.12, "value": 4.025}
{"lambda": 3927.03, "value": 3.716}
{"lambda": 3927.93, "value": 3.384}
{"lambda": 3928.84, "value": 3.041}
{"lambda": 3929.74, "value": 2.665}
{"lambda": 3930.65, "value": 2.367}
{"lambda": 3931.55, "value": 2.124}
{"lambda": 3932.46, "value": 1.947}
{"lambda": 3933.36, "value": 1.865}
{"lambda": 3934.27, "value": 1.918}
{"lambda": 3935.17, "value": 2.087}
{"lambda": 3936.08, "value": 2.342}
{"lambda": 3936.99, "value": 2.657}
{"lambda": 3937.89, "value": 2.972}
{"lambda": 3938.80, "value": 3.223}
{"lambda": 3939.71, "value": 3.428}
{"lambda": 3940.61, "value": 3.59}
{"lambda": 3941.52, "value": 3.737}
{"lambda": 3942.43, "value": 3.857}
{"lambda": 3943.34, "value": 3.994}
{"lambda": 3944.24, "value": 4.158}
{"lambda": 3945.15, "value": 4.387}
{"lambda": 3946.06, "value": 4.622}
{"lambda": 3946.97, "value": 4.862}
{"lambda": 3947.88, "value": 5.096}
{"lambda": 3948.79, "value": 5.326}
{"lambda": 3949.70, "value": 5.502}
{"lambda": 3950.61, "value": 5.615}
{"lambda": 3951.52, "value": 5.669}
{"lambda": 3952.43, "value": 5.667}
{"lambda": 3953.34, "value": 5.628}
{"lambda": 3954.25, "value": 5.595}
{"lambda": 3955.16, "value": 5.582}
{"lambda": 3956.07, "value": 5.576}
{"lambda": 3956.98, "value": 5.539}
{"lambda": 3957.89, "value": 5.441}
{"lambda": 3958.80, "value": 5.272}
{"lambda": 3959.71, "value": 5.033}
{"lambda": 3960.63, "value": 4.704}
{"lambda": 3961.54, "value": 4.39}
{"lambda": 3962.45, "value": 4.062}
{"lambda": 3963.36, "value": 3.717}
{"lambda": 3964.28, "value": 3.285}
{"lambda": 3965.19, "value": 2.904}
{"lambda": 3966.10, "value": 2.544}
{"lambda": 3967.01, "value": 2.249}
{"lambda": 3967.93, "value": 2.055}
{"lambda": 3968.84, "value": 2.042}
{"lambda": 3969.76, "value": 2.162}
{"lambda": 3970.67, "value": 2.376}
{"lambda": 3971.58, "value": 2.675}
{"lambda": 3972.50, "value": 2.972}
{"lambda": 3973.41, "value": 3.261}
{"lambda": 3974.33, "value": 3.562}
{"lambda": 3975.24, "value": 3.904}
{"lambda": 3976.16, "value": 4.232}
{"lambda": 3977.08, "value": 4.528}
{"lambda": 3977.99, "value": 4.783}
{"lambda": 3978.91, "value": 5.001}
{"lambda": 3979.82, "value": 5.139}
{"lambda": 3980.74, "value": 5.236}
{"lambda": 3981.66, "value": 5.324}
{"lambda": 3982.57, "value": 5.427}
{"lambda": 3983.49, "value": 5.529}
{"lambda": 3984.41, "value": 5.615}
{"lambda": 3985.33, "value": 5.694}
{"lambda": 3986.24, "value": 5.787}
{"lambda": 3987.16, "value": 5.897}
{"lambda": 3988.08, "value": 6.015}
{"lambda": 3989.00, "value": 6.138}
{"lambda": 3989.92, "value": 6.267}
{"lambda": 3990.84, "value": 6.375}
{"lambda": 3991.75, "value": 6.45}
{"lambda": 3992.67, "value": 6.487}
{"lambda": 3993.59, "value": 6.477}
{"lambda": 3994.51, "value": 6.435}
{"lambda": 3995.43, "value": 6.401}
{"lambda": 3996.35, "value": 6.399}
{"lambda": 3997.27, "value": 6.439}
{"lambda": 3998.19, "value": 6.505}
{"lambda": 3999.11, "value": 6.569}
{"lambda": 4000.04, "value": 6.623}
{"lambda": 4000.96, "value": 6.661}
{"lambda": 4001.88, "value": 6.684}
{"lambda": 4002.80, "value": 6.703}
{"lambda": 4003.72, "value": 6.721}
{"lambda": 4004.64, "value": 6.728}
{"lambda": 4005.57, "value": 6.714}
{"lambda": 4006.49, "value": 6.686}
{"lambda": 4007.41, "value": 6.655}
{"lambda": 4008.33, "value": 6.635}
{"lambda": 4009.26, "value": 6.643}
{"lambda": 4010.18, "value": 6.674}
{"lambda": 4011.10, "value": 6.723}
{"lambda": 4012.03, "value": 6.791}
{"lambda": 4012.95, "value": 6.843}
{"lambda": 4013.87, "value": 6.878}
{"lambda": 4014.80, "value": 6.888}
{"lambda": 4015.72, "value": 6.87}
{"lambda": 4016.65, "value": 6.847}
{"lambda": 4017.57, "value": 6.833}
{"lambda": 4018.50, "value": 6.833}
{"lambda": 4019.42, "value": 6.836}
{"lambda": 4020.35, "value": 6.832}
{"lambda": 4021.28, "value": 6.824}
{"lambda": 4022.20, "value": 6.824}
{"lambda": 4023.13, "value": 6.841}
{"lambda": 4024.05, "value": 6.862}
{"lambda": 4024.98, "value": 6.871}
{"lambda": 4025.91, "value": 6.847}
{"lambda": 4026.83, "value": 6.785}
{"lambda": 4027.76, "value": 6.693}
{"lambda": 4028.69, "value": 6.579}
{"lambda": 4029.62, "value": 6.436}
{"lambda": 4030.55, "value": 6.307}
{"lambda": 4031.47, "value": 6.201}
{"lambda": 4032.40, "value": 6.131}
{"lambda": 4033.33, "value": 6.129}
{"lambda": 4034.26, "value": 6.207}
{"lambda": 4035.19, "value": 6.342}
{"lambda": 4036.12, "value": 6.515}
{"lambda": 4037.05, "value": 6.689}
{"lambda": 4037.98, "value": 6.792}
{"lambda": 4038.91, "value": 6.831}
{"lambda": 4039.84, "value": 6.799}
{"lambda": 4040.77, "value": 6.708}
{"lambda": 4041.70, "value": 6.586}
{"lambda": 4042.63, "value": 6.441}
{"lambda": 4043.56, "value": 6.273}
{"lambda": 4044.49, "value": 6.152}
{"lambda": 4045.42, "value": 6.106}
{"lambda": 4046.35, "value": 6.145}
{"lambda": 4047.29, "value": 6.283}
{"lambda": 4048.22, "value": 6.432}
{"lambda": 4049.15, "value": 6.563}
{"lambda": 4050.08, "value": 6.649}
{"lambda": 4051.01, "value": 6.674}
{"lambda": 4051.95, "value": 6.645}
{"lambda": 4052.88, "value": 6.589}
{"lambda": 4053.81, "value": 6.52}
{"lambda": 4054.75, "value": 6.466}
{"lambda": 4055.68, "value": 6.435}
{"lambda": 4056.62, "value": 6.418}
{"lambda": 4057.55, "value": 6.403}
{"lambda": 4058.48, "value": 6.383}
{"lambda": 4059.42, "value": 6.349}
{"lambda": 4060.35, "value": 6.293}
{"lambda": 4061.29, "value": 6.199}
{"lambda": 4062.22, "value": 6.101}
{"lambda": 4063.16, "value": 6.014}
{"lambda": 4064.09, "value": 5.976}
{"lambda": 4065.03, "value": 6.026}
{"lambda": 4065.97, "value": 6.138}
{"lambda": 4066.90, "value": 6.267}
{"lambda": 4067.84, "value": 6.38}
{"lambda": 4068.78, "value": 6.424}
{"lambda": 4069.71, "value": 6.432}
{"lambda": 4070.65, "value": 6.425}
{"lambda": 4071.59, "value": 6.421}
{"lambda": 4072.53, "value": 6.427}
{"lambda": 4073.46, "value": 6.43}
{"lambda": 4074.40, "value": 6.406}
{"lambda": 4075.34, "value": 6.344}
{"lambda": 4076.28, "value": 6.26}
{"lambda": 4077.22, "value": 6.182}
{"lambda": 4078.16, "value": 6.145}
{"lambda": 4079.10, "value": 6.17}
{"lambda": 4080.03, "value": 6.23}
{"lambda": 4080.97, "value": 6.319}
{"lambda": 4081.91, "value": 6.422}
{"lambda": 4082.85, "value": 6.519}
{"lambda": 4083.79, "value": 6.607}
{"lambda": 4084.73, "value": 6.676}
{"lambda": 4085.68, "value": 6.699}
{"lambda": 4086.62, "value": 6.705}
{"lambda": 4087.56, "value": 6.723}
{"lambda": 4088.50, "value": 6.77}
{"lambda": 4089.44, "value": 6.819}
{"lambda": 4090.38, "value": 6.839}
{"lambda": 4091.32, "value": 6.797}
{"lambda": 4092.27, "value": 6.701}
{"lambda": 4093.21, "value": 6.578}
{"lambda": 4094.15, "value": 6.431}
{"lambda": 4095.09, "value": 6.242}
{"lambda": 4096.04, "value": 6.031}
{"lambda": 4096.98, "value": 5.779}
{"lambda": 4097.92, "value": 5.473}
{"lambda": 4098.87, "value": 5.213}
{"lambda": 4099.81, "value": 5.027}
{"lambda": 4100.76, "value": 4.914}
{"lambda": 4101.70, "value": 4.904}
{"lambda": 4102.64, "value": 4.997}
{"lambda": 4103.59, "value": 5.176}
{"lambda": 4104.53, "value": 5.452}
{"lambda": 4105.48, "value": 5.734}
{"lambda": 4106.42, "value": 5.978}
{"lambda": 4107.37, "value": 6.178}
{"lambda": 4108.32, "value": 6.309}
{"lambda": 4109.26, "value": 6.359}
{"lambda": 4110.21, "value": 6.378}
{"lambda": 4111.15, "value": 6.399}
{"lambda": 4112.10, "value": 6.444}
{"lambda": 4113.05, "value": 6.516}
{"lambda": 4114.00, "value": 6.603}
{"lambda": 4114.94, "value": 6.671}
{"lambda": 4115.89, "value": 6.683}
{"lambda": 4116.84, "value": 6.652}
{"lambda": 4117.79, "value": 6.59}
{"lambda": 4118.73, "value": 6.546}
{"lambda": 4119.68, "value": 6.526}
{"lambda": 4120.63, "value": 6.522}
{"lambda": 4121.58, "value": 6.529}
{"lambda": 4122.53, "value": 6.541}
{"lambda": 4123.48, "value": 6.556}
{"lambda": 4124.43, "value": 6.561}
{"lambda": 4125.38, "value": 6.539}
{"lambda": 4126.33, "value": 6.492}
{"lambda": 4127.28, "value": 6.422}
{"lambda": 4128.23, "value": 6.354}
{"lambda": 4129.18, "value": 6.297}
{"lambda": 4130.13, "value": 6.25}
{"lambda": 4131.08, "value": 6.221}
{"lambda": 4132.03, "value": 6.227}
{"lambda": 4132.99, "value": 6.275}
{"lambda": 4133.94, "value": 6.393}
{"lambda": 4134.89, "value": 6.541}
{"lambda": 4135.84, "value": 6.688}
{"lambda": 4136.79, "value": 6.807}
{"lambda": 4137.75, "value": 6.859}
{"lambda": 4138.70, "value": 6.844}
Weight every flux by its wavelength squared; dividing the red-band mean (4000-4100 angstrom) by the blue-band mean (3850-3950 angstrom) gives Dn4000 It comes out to 1.75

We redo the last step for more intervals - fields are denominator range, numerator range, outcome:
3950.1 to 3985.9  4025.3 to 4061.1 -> 1.54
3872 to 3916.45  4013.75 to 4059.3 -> 1.68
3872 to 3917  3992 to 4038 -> 1.67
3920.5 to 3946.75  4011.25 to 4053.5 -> 2.03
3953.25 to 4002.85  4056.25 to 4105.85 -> 1.31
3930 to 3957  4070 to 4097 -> 1.73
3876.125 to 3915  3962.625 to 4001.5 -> 1.20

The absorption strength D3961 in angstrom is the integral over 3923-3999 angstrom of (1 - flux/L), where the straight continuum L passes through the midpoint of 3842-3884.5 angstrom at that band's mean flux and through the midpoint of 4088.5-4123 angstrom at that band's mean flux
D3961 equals 5.85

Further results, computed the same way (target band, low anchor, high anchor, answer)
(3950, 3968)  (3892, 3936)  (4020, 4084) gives 1.2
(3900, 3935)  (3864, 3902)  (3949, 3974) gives -2.0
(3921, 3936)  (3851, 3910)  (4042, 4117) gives 4.3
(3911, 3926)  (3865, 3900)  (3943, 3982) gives -2.9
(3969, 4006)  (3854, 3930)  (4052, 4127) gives -1.8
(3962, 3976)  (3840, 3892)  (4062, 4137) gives 5.5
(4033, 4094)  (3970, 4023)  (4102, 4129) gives -2.9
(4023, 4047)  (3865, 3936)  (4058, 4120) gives -3.9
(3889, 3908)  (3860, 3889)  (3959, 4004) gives -1.8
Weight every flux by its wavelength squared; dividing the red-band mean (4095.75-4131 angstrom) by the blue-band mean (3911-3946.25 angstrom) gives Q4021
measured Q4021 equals 1.75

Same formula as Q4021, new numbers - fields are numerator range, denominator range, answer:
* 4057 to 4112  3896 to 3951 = 1.61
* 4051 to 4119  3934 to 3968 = 1.59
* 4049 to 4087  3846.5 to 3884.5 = 1.86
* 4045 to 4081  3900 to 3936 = 1.64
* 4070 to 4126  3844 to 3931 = 1.70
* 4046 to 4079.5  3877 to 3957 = 1.63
